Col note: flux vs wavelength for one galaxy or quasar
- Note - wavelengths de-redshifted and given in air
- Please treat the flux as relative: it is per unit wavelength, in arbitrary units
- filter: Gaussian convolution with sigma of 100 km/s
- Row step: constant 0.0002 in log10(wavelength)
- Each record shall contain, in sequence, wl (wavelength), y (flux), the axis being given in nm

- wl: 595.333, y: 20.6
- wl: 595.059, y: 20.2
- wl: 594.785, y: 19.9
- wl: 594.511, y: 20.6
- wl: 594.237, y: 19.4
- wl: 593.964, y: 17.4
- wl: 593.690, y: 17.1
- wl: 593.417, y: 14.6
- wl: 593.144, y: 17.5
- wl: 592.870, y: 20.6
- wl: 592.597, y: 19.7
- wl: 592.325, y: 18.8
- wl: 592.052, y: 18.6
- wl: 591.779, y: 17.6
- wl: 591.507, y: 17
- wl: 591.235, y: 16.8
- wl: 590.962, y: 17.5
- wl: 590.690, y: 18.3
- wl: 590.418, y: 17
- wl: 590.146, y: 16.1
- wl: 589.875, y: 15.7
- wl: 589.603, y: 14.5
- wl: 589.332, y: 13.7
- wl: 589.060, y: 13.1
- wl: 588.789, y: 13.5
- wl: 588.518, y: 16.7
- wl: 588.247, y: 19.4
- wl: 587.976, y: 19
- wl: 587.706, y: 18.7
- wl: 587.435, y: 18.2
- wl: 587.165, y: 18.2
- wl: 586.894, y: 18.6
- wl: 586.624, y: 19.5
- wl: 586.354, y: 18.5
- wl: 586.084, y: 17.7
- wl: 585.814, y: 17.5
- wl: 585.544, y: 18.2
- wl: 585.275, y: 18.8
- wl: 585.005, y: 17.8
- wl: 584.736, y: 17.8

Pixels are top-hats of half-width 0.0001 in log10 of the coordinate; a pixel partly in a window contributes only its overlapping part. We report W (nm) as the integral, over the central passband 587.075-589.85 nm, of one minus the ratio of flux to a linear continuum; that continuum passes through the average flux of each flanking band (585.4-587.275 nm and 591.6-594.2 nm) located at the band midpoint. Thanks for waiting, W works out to 0.27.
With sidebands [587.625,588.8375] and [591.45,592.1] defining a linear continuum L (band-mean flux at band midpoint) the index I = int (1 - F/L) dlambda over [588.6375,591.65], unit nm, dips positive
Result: 0.33 nm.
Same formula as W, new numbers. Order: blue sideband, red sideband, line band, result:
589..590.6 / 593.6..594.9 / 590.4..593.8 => -0.144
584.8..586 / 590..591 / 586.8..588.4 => -0.090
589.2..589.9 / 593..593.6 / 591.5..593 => -0.302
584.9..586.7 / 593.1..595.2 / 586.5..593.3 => 0.354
